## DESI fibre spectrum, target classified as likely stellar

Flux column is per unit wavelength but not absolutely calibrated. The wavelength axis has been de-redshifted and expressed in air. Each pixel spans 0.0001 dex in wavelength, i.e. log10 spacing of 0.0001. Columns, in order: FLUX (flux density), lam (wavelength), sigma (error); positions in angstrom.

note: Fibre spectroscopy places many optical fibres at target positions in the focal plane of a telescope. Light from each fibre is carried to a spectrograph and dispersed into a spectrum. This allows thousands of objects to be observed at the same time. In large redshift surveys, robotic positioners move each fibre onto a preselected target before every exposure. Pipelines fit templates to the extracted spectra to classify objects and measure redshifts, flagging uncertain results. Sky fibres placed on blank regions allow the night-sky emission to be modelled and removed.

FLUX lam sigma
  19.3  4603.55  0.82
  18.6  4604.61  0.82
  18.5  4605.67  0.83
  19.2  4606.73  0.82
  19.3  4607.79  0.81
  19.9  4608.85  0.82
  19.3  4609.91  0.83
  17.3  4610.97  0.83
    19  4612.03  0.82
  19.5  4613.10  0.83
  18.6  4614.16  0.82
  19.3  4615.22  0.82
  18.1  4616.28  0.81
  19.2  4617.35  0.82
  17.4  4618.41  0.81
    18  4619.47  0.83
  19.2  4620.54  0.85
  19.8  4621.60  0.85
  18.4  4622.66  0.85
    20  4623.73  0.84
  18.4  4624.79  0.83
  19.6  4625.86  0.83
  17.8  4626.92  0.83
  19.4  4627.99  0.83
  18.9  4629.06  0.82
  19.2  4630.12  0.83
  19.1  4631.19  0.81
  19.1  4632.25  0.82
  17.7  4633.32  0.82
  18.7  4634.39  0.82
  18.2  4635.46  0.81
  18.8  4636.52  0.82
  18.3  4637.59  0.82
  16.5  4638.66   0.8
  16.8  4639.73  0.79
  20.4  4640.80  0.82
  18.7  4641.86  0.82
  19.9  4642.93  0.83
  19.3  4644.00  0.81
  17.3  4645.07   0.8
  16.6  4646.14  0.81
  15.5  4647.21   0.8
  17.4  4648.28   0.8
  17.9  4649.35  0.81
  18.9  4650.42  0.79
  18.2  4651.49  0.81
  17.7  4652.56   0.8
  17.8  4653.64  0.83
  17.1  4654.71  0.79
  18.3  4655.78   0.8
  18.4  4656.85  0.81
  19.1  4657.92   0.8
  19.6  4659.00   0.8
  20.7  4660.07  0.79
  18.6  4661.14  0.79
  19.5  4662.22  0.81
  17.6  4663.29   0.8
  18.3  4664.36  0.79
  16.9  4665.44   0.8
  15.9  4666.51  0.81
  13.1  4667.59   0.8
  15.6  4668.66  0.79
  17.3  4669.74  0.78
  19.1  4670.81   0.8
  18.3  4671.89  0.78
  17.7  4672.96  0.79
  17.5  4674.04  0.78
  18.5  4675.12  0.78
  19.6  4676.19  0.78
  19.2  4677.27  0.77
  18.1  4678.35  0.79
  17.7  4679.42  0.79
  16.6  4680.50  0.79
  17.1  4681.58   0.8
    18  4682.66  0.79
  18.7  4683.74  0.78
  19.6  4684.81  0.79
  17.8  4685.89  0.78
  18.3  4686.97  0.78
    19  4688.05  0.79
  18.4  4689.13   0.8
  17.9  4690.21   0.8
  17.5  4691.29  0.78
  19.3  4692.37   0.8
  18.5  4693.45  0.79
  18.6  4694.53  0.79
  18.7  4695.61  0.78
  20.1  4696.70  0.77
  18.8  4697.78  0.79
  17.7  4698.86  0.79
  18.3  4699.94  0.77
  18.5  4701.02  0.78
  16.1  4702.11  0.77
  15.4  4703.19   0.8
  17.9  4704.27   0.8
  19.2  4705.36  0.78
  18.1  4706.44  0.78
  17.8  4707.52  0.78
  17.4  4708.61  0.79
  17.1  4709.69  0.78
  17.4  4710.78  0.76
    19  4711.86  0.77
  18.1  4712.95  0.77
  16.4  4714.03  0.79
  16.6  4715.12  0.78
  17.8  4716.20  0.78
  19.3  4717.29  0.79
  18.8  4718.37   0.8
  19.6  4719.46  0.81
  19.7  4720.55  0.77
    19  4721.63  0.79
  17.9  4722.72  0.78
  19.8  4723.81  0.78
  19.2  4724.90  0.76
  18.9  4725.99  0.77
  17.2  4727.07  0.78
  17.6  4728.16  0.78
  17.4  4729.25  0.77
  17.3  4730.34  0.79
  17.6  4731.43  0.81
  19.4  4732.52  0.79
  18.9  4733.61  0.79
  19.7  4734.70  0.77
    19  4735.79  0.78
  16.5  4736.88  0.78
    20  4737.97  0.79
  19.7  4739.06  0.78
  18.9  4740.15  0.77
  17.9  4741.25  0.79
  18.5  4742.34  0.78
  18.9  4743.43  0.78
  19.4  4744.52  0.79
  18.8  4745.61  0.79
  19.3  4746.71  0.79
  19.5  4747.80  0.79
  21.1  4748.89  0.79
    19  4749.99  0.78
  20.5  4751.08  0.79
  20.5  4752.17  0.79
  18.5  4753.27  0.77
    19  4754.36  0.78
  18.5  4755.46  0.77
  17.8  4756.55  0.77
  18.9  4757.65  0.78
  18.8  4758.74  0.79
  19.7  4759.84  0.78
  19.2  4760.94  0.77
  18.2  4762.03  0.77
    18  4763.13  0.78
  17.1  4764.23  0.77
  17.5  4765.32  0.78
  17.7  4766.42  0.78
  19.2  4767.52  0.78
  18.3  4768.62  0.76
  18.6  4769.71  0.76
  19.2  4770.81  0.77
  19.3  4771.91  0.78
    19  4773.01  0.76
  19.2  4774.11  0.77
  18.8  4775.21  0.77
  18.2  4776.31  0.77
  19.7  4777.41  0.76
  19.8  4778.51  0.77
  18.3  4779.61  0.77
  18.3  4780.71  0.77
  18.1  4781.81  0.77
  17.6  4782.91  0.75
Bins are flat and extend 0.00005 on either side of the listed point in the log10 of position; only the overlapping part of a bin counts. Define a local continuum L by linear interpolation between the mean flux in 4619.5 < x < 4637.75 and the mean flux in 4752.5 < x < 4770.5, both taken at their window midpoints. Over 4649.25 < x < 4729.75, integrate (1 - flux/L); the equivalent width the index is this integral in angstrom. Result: 2.4 angstrom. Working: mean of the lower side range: 18.8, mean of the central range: 18.1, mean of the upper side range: 18.5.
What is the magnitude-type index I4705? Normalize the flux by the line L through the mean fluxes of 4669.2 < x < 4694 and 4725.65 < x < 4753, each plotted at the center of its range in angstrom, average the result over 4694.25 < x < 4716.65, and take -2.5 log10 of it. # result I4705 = 0.04 mag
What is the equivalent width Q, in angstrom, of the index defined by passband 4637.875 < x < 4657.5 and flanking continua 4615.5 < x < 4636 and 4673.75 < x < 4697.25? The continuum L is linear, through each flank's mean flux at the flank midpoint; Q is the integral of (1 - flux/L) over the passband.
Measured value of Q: 0.7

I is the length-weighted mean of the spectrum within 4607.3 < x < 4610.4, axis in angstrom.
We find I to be 19.5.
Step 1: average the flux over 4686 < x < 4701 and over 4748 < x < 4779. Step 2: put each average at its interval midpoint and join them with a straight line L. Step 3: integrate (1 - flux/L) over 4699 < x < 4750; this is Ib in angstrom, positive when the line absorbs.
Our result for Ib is 0.8 angstrom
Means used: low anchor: 18.5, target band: 18.4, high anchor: 18.9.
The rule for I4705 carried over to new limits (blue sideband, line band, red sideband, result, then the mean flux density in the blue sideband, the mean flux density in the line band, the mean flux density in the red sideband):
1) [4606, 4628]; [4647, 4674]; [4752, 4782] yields 0.06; 18.9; 17.8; 18.7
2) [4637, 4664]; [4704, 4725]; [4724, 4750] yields 0.02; 18.2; 18.3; 18.7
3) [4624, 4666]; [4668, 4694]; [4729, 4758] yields 0.03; 18.4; 18.1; 18.9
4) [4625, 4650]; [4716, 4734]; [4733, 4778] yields 0.01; 18.3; 18.6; 18.9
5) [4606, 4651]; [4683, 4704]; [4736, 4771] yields 0.03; 18.6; 18.3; 18.8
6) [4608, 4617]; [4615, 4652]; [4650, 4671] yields 0.00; 18.9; 18.5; 17.9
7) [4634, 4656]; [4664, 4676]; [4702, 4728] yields 0.05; 18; 17.2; 18.1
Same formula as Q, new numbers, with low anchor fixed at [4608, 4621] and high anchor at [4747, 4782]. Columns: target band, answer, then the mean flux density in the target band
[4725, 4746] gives 0.4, 18.5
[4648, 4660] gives 0.3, 18.3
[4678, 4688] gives 0.4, 18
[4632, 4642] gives 0.3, 18.3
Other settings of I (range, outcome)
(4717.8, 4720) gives 19.2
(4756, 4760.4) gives 18.8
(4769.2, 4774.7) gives 19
